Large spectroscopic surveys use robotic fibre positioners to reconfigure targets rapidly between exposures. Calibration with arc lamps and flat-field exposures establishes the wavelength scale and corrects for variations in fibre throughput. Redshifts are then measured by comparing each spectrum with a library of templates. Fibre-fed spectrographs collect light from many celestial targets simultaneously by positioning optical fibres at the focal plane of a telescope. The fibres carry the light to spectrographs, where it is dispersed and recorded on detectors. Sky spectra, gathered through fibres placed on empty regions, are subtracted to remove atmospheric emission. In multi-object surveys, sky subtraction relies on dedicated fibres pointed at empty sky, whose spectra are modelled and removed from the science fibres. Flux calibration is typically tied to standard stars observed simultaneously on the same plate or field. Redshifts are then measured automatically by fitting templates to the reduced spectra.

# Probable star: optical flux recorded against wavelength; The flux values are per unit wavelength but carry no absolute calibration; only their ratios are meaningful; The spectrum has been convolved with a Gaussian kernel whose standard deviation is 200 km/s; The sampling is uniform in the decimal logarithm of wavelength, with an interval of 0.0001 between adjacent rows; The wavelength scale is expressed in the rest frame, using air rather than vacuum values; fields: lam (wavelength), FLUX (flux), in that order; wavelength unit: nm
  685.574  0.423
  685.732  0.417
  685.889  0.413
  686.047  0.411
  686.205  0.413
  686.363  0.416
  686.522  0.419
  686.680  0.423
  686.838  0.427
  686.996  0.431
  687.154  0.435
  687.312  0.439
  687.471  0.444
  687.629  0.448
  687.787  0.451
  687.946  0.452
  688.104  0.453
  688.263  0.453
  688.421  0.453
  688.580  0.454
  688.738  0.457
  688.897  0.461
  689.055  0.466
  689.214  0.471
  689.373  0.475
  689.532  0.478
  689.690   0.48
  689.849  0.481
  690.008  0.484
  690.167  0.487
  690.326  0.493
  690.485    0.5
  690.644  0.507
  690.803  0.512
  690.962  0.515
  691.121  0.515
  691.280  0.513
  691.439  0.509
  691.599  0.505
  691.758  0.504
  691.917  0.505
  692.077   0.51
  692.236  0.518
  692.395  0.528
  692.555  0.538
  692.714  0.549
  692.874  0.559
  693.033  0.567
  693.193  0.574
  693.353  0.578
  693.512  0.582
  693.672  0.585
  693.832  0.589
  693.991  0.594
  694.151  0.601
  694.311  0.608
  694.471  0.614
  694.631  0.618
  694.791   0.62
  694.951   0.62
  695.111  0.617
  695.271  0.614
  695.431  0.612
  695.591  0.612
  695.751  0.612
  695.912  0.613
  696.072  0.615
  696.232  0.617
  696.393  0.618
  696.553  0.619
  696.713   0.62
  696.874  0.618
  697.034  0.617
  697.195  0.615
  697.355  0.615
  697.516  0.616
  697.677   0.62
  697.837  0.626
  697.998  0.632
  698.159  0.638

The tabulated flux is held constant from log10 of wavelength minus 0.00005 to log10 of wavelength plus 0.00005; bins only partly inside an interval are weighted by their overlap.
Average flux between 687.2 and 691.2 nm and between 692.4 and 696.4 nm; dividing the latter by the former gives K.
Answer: 1.3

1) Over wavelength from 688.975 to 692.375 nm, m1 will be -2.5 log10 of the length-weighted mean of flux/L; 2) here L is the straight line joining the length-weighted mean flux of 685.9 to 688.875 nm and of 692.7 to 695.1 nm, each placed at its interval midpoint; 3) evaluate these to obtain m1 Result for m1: 0.04 mag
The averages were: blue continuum 0.438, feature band 0.497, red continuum 0.592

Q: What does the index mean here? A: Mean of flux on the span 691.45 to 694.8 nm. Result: 0.562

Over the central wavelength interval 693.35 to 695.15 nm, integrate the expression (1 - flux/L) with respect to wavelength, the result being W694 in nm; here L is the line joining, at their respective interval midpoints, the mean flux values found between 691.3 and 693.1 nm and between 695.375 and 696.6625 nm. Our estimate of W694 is -0.09 nm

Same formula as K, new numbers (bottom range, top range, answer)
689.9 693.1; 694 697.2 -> 1.19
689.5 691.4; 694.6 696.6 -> 1.24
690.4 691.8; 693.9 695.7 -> 1.20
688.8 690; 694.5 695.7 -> 1.30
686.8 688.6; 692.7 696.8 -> 1.35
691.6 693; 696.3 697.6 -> 1.17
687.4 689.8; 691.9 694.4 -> 1.22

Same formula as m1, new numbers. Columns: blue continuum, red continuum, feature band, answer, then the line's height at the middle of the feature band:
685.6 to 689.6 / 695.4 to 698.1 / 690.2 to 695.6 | -0.03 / 0.544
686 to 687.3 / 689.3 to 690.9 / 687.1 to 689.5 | 0.00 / 0.455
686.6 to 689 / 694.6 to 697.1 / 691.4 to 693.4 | 0.02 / 0.543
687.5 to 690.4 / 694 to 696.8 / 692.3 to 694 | -0.01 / 0.562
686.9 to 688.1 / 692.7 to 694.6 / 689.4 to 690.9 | 0.03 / 0.505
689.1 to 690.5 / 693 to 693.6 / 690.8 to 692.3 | 0.04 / 0.529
